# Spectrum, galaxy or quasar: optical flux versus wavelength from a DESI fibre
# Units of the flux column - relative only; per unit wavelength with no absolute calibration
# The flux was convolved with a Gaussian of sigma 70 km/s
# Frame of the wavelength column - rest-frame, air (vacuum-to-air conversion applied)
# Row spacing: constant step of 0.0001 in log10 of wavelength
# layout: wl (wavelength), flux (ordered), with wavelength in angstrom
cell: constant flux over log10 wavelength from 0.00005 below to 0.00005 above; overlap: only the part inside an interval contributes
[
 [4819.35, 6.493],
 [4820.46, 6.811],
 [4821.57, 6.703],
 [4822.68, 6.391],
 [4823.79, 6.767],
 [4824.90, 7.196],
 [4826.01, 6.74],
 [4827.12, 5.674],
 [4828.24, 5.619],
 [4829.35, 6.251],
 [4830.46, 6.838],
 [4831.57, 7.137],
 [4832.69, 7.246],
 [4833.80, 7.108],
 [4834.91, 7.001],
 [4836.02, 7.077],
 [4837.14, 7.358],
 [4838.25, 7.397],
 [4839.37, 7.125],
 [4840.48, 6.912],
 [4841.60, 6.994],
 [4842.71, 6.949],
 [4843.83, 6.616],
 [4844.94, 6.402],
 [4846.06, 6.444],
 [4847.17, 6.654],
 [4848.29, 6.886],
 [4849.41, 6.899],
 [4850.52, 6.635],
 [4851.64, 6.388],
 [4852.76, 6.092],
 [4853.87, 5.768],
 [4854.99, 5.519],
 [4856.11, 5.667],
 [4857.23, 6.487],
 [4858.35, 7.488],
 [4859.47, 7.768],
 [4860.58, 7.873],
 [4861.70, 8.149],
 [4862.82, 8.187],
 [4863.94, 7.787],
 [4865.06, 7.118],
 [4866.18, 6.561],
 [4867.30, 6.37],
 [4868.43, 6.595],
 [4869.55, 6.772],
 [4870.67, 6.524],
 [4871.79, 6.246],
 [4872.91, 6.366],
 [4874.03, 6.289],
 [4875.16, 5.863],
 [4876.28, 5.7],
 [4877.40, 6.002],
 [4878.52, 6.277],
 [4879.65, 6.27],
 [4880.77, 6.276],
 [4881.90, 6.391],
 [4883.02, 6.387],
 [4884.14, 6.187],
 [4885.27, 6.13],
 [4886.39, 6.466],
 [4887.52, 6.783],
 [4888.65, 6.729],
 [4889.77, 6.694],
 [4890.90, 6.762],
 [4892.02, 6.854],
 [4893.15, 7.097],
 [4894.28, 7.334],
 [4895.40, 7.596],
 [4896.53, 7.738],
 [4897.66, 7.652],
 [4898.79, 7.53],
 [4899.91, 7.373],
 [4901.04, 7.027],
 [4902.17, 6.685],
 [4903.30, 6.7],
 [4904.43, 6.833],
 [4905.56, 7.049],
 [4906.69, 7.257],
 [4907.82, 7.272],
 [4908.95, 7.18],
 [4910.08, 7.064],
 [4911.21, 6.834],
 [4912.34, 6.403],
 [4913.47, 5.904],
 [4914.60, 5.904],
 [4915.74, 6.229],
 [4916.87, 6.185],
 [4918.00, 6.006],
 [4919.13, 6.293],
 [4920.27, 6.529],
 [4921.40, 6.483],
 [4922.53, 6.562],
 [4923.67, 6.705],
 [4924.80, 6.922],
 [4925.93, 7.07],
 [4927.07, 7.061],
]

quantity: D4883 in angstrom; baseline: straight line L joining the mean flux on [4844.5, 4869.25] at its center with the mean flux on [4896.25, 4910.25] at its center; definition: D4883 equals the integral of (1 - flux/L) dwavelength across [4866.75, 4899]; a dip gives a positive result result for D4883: 1.9 angstrom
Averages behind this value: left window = 6.81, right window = 7.17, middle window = 6.61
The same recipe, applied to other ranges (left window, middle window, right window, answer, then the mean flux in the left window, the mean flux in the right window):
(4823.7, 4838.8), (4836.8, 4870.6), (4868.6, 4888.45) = -1.5 angstrom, 6.82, 6.3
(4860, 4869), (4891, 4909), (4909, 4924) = -1.3 angstrom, 7.33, 6.41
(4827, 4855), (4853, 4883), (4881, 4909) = 0.9 angstrom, 6.69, 6.94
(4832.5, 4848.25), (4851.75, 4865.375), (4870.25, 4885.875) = -0.8 angstrom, 6.94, 6.21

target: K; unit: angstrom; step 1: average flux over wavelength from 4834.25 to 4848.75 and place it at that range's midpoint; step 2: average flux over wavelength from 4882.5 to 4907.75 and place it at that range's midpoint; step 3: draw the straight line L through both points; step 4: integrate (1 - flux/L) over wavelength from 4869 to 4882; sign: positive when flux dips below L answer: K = 1.3 angstrom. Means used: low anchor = 6.91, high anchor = 6.96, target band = 6.24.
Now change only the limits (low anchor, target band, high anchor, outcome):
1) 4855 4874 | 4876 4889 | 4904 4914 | 1.1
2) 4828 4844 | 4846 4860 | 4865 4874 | 0.4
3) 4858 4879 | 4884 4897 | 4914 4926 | -0.4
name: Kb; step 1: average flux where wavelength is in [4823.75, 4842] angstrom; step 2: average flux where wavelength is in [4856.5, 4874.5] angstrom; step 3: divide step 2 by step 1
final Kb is 1.0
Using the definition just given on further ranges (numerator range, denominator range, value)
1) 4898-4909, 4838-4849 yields 1.04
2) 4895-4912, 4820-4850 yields 1.06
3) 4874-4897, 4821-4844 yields 0.96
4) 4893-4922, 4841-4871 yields 1.01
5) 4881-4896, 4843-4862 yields 1.01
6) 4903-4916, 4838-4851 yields 0.99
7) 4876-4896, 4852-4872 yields 0.96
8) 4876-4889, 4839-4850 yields 0.93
